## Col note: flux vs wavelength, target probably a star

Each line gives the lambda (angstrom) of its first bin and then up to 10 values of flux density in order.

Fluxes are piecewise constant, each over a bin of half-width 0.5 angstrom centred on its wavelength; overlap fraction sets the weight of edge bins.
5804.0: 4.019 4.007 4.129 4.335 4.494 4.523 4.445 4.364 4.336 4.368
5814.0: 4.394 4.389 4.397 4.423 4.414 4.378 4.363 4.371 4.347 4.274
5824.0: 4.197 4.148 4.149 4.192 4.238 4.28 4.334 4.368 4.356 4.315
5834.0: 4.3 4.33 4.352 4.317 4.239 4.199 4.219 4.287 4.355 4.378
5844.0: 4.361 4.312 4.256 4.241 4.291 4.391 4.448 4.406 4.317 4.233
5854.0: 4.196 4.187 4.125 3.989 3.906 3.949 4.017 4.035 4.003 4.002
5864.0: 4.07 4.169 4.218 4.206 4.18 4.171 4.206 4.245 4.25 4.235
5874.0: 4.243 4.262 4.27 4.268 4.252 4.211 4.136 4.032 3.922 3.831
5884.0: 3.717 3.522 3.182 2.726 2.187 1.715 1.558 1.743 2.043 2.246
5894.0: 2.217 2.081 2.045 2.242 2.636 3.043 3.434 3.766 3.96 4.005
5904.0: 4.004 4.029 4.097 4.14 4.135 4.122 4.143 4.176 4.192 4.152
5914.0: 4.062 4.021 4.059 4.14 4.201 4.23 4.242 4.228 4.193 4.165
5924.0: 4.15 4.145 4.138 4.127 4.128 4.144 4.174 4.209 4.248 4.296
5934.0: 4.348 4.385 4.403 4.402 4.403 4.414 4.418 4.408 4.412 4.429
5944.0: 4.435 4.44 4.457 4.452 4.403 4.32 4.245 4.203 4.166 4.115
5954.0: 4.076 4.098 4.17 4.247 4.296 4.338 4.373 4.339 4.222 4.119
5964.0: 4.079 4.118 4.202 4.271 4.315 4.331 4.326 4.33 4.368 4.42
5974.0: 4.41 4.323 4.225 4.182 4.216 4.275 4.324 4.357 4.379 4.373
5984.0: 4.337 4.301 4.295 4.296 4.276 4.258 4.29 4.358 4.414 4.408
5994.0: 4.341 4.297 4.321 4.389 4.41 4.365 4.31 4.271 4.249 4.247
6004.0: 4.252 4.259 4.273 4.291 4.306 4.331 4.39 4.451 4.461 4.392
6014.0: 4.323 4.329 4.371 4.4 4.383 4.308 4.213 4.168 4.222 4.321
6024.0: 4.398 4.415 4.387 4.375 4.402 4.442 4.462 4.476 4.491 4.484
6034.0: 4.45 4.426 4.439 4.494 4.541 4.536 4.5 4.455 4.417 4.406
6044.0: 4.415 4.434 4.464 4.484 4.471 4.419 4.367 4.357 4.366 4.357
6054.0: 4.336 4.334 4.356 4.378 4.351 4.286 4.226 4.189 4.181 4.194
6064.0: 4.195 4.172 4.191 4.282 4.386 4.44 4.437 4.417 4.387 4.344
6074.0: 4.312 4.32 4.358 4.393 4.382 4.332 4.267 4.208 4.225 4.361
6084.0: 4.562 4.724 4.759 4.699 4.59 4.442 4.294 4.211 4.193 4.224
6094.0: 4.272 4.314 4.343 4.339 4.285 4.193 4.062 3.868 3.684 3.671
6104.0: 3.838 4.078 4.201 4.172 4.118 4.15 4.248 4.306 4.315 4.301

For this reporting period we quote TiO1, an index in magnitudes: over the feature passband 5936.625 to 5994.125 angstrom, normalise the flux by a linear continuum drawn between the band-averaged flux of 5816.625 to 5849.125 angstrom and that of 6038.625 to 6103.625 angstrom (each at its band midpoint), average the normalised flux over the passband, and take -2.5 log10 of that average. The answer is 0.002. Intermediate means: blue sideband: 4.3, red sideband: 4.33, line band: 4.31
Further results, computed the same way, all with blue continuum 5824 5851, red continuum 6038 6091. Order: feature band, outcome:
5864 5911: 0.22 mag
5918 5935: 0.03 mag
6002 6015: 0.01 mag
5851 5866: 0.05 mag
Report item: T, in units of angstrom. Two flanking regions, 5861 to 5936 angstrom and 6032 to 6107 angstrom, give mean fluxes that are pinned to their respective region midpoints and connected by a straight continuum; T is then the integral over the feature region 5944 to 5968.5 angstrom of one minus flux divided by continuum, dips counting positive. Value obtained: -1.8 angstrom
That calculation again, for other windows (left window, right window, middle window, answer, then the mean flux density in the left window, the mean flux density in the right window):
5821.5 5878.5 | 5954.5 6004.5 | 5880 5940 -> 8.1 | 4.23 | 4.29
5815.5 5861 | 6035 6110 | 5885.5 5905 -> 7.2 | 4.27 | 4.32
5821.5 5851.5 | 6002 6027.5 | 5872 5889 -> 2.1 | 4.3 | 4.33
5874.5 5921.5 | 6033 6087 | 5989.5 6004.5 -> -1.0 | 3.52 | 4.38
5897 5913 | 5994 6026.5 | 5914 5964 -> -3.5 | 3.82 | 4.33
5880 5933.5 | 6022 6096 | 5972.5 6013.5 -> -2.9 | 3.6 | 4.38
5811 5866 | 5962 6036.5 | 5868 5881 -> 0.2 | 4.26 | 4.33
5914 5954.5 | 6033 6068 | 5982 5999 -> -0.1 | 4.26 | 4.37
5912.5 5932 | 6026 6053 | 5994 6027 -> 0.3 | 4.16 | 4.44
